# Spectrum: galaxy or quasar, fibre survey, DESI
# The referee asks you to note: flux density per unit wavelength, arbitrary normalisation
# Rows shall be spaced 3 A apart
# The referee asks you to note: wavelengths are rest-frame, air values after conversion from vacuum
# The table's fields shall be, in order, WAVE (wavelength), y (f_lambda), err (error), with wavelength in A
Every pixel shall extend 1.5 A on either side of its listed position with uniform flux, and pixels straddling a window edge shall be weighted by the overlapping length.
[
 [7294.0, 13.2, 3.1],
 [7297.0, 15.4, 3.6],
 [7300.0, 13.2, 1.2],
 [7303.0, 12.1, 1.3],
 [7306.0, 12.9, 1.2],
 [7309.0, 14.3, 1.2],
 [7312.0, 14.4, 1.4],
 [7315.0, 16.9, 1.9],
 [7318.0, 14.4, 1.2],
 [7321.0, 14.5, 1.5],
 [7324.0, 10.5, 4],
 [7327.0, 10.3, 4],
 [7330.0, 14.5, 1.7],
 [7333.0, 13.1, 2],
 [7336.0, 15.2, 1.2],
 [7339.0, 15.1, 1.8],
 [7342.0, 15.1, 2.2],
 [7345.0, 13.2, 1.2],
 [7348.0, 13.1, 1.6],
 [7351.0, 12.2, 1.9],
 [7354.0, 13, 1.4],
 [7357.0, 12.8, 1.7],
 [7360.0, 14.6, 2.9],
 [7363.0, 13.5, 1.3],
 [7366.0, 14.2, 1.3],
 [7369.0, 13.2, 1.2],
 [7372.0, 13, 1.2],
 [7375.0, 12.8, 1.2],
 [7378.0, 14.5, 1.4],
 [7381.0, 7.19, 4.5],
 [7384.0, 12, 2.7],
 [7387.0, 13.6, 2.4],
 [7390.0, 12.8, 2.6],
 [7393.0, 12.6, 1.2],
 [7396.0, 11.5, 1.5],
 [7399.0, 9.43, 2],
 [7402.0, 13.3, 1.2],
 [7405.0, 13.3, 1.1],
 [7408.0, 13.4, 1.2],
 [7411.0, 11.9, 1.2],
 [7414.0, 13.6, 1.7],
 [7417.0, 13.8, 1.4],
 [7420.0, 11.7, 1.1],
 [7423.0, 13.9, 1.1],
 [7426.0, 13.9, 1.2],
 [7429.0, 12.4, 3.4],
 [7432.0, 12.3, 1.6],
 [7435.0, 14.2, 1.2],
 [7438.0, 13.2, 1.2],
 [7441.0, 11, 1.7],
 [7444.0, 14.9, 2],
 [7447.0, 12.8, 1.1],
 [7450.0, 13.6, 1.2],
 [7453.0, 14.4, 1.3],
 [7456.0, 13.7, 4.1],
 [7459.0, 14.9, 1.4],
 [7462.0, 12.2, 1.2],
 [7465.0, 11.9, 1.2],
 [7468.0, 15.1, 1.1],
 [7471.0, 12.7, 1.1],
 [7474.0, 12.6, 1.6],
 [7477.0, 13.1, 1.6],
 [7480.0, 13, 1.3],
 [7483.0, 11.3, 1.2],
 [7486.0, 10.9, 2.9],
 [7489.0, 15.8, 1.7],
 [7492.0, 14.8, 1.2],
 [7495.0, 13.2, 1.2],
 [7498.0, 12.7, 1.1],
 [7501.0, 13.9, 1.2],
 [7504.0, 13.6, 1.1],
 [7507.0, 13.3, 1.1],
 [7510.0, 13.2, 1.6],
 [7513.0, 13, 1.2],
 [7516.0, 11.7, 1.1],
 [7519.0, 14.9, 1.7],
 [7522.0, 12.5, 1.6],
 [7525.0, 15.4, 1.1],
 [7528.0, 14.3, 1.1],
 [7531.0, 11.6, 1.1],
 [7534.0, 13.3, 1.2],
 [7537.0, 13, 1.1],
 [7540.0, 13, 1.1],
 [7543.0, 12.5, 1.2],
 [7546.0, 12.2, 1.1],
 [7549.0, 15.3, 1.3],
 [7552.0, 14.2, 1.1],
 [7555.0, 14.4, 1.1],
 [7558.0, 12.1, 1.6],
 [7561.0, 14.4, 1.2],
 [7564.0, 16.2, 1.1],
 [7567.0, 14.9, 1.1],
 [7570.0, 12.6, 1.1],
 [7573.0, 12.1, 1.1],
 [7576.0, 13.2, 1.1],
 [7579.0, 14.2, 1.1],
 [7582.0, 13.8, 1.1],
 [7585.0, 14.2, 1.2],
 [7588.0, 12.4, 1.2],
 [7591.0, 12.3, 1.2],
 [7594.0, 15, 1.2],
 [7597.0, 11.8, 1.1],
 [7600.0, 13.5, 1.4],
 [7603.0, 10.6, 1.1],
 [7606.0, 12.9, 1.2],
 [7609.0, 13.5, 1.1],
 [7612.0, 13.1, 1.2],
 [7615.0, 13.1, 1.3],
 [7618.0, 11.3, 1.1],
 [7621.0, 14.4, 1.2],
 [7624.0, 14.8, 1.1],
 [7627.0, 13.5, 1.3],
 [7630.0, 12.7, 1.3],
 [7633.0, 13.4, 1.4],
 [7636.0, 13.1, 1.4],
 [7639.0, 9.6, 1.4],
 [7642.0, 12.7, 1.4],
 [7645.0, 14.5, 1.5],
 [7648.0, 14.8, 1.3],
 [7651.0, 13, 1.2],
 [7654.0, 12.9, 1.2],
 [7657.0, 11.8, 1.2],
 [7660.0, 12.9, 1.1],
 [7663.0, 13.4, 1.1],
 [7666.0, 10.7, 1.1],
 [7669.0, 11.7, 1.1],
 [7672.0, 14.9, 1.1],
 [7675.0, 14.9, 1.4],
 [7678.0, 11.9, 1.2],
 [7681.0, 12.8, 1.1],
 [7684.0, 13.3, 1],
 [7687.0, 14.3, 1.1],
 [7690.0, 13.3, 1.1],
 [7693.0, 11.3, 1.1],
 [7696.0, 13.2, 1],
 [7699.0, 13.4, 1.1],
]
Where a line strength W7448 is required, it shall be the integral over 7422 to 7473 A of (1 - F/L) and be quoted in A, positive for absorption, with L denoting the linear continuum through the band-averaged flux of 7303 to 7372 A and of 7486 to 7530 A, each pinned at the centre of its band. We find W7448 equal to 1.03 A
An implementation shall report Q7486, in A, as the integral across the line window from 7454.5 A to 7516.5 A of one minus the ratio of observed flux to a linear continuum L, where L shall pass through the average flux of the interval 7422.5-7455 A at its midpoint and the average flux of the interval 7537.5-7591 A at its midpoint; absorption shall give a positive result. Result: 1.01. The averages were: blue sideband 13.3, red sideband 13.6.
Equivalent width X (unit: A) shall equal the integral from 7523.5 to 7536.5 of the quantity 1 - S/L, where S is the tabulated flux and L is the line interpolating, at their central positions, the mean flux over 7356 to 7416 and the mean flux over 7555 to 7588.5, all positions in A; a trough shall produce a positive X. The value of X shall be -0.1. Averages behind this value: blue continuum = 12.7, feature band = 13.6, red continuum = 13.7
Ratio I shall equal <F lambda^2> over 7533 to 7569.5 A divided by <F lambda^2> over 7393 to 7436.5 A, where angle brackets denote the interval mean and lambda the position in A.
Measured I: 1.1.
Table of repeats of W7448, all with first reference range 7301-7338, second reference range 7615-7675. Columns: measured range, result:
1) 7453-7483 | 0.3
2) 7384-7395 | 0.6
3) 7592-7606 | 0.4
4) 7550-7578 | -1.4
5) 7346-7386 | 2.2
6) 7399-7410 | 0.6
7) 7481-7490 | 0.5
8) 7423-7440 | 0.3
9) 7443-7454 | -0.4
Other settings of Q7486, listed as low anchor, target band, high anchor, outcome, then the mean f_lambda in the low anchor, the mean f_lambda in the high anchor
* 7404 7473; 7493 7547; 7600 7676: -0.3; 13.2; 13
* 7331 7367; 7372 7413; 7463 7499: 4.0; 13.8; 13.1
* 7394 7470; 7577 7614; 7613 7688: -0.2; 13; 13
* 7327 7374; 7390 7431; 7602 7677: 2.4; 13.6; 13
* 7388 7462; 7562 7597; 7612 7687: -1.7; 13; 13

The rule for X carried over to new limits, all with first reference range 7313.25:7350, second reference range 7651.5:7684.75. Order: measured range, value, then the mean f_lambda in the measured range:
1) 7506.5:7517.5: 0.4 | 12.8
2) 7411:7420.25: 0.4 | 13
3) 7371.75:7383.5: 1.6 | 11.8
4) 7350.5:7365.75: 0.4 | 13.4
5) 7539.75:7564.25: -1.0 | 13.7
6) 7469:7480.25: 0.4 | 12.9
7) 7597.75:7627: -0.1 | 13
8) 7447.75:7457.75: -0.3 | 13.8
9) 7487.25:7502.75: -0.8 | 14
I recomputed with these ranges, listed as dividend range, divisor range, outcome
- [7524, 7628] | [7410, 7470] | 1.05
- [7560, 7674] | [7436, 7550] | 1.02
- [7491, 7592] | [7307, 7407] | 1.08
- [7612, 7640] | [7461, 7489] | 1.06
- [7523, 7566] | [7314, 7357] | 1.07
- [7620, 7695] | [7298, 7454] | 1.07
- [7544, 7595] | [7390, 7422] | 1.15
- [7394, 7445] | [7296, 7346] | 0.95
